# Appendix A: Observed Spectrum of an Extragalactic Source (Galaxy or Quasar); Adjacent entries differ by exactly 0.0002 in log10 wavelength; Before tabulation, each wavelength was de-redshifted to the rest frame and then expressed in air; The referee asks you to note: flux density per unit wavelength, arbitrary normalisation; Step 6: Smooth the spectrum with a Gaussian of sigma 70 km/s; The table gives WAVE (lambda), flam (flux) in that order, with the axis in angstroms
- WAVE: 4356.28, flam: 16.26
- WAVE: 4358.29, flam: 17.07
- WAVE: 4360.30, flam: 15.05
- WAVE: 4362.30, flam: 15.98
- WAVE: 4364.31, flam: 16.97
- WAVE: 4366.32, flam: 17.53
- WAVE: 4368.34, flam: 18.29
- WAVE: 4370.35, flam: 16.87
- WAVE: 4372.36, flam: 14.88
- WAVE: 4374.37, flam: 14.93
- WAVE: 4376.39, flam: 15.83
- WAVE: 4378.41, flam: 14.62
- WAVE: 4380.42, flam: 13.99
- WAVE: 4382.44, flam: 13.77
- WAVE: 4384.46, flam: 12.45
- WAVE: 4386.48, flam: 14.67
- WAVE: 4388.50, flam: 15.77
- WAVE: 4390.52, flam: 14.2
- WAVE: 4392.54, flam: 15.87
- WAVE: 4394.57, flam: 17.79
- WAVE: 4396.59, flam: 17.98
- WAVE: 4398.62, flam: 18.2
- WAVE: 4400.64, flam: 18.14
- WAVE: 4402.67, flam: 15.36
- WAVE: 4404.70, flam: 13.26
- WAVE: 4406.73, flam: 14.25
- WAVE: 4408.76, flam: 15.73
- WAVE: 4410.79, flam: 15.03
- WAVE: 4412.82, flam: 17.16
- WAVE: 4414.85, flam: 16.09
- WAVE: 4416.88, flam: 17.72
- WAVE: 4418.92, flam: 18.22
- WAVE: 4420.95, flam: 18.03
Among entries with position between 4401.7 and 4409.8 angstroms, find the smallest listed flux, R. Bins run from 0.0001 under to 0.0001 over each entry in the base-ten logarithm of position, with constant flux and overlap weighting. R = 13.26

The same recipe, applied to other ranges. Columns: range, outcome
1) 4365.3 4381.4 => 13.99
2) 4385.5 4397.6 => 14.2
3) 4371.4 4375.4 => 14.88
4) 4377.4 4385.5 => 12.45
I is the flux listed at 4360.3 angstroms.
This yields 15.05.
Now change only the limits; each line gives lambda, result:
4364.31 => 16.97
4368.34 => 18.29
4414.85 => 16.09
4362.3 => 15.98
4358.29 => 17.07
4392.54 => 15.87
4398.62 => 18.2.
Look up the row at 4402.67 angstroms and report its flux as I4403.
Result 15.36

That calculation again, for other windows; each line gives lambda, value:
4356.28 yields 16.26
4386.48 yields 14.67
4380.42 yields 13.99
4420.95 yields 18.03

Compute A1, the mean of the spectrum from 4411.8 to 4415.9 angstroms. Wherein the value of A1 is 16.7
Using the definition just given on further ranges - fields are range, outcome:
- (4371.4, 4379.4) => 15.1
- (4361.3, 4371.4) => 17.1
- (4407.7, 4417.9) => 16.3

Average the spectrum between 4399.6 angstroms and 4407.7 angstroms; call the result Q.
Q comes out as 15.3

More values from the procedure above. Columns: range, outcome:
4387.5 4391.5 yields 15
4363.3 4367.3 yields 17.2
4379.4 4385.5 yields 13.4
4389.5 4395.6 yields 16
